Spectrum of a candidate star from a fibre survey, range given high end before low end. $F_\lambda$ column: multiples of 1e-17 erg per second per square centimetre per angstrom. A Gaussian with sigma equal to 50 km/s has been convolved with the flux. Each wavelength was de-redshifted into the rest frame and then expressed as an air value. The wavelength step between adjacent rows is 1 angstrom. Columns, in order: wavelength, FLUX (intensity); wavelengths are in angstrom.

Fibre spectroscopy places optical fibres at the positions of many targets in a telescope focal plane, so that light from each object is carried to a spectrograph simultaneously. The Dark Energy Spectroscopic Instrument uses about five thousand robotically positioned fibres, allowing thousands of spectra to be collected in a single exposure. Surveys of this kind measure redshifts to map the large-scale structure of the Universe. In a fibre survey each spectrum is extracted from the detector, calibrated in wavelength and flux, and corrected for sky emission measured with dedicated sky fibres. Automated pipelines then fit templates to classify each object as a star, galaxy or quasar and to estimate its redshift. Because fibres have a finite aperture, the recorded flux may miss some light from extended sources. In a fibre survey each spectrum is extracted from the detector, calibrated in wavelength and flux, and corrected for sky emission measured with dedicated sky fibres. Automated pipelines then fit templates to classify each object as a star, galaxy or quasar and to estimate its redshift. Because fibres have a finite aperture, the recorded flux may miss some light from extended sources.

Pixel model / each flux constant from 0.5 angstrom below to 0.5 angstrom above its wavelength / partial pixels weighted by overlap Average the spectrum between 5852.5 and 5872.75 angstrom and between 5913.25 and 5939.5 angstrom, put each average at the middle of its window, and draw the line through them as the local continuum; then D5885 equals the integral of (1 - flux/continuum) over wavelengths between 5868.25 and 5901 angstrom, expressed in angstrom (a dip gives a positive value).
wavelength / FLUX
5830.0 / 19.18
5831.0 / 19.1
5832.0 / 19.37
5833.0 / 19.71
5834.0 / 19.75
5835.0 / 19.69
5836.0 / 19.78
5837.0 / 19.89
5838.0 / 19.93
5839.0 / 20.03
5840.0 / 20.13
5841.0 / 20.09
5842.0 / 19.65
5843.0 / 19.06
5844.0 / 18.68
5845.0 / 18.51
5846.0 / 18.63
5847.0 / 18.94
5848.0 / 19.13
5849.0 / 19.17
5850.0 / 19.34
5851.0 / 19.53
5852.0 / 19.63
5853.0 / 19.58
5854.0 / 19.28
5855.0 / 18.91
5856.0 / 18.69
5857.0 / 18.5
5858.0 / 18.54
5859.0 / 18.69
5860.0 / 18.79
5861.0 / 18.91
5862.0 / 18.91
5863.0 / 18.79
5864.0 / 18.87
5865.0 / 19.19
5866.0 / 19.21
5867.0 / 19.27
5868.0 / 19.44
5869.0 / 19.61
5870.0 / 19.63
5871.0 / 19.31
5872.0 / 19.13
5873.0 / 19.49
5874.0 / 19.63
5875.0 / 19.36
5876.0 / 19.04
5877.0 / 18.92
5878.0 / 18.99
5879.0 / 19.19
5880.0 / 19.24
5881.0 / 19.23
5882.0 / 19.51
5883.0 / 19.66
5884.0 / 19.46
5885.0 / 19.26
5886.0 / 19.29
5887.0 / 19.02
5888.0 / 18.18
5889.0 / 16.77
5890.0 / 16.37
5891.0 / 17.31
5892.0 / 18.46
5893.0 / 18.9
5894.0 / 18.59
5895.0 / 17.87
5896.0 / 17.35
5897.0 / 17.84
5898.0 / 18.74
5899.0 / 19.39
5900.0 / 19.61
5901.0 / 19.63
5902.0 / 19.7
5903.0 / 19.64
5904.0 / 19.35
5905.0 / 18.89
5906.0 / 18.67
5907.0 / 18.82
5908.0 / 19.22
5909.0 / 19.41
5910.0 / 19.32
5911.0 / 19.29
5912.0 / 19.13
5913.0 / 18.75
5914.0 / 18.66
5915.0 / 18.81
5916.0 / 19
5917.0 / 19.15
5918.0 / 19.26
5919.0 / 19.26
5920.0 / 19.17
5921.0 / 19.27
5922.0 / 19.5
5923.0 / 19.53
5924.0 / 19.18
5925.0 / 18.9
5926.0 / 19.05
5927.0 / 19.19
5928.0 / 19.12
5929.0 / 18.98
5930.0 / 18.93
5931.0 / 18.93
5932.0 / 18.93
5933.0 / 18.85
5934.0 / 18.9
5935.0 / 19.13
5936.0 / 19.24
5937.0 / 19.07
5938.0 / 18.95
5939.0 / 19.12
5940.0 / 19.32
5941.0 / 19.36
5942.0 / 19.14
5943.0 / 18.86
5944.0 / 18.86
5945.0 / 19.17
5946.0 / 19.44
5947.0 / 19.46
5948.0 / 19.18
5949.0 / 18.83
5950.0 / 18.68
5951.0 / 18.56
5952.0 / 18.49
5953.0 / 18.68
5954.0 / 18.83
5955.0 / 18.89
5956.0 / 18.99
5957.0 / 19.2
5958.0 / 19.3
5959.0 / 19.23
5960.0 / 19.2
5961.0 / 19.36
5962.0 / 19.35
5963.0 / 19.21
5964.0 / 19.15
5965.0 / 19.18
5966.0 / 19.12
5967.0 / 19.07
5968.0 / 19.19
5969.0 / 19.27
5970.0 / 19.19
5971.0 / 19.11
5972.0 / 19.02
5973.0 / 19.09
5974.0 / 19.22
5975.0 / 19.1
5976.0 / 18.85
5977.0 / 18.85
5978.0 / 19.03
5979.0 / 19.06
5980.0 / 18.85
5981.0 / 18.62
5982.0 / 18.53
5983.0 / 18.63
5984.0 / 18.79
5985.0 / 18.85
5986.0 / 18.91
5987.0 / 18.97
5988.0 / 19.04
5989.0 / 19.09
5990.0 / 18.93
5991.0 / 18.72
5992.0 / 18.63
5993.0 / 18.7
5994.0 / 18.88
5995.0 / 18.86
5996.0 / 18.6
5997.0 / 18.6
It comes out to 0.40 angstrom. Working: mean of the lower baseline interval 19.1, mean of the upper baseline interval 19.1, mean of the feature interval 18.8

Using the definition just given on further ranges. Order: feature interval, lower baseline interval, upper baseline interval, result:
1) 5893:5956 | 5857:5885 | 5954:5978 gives 0.4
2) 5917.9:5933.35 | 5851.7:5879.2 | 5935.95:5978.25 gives 0.0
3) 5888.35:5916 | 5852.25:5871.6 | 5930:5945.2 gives 0.5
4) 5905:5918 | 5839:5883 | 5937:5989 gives 0.1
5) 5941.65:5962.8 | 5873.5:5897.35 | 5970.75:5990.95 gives -0.2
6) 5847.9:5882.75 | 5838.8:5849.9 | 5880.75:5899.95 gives -0.5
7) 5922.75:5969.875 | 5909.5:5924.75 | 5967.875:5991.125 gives 0.0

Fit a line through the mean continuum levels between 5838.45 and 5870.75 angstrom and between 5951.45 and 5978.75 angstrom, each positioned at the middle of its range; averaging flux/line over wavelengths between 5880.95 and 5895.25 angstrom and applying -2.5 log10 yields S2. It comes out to 0.04 mag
